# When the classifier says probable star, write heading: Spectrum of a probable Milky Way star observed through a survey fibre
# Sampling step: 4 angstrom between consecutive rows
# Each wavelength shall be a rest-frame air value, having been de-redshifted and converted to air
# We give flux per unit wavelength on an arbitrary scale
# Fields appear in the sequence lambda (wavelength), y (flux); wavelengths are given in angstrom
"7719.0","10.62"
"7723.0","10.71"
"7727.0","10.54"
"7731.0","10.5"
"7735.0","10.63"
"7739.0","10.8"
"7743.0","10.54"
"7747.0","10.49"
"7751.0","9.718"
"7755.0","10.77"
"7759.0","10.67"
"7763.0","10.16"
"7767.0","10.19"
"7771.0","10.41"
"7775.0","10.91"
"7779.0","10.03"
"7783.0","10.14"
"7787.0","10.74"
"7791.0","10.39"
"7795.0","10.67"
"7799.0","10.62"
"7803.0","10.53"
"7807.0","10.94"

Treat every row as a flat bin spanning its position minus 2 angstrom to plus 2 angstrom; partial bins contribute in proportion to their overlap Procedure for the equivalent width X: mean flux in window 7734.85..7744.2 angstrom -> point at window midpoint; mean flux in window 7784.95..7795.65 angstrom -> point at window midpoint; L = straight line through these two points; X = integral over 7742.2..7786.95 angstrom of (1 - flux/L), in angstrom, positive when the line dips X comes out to 1.07 angstrom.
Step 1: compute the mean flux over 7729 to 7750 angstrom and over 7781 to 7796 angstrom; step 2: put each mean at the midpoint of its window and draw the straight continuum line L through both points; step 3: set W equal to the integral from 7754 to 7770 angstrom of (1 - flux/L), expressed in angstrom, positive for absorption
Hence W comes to 0.1 angstrom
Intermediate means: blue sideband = 10.6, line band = 10.4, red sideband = 10.5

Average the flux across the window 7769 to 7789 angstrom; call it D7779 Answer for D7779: 10.4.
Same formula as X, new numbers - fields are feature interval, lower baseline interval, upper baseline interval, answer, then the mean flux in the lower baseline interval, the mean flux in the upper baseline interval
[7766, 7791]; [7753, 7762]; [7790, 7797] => 0.43 angstrom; 10.7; 10.5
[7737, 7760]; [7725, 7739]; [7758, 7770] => -0.09 angstrom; 10.6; 10.3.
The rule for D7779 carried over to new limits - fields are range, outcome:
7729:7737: 10.6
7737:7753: 10.4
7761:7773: 10.3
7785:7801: 10.6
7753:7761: 10.7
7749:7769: 10.3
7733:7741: 10.7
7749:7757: 10.2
